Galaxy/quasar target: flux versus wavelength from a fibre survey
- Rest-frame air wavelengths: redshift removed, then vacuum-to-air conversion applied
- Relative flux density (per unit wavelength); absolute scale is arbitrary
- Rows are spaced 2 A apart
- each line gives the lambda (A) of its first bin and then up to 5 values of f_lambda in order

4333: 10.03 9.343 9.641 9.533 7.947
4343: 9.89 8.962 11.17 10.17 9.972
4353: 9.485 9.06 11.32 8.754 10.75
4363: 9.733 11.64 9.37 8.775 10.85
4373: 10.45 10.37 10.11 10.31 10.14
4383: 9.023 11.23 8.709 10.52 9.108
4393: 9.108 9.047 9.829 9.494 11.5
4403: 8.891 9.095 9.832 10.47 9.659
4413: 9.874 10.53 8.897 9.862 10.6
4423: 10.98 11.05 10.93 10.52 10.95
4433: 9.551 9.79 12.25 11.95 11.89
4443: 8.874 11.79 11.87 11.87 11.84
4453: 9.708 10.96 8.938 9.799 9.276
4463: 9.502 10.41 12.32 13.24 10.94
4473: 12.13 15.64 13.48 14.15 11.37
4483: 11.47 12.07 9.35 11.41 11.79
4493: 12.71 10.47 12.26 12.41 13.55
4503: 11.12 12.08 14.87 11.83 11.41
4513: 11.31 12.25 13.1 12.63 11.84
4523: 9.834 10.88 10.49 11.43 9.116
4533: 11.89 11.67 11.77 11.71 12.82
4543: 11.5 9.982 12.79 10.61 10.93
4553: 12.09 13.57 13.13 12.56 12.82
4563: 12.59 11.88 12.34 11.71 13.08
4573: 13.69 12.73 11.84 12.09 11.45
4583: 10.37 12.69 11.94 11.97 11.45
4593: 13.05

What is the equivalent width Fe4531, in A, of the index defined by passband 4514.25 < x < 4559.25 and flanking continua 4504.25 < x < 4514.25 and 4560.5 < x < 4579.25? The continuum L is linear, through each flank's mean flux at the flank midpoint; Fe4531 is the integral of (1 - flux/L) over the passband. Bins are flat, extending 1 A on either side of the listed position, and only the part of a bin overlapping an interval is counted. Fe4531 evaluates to 2.6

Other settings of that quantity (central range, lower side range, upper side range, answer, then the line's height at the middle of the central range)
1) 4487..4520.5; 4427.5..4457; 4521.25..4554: -3.0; 11.1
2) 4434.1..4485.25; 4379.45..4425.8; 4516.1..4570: -3.7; 10.7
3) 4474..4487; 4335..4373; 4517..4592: -1.9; 11.1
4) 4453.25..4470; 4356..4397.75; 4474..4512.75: 1.6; 11.6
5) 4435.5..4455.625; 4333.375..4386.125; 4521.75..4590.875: -1.0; 10.7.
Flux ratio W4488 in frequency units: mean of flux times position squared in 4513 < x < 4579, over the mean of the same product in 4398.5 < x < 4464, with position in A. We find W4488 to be 1.21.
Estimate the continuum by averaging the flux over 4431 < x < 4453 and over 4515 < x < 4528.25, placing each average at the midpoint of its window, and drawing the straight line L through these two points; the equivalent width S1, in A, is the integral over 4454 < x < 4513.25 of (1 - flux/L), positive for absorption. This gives -2.2 A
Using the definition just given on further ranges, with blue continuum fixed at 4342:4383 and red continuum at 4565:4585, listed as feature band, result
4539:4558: 0.0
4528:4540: 0.5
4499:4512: -1.1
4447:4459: 0.3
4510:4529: 0.1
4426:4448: -0.3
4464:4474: -0.6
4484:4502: -0.7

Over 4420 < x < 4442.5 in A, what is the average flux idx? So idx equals 10.9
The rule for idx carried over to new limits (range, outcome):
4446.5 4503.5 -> 11.6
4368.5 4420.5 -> 9.85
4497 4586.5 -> 12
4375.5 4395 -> 9.78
